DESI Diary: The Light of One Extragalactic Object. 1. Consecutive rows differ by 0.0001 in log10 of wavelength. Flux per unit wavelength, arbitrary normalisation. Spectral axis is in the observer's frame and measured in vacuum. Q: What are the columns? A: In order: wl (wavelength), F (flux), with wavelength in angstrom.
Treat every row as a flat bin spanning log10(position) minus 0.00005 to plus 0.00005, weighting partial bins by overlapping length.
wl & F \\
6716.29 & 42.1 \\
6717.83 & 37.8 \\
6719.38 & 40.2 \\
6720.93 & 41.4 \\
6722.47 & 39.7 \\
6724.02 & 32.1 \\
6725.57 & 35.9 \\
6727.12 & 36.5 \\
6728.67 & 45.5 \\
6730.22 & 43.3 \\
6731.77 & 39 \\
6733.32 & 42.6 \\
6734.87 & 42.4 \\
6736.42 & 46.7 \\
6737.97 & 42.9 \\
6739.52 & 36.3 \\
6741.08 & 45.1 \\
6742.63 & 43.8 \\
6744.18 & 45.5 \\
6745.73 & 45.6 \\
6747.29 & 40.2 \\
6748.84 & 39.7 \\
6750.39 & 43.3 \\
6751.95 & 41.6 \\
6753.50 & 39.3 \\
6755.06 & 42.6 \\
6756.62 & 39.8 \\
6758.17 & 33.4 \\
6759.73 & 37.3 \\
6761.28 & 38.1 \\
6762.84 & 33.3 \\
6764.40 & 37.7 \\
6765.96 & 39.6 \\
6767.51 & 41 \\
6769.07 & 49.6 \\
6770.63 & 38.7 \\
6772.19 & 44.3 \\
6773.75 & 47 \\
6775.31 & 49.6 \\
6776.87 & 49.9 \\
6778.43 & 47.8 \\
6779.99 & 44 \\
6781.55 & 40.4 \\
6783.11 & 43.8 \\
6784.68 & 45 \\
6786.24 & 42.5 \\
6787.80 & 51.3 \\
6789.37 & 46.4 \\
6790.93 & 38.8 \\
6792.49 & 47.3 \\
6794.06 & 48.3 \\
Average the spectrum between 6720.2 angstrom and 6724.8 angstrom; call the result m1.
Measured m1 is 37.7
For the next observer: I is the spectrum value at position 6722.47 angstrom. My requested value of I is 39.7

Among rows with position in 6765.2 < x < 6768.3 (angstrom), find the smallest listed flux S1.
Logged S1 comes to 39.6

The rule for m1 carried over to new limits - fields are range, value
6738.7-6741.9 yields 40.7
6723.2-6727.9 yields 34.8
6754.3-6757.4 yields 41.2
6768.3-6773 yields 44.2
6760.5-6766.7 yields 37.2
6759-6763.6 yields 36.3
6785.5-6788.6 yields 46.9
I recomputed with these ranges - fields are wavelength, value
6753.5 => 39.3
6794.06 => 48.3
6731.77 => 39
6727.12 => 36.5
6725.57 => 35.9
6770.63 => 38.7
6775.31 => 49.6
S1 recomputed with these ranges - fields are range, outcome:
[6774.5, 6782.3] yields 40.4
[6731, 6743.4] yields 36.3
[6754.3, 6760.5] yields 33.4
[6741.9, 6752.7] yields 39.7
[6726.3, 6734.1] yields 36.5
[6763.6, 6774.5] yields 37.7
